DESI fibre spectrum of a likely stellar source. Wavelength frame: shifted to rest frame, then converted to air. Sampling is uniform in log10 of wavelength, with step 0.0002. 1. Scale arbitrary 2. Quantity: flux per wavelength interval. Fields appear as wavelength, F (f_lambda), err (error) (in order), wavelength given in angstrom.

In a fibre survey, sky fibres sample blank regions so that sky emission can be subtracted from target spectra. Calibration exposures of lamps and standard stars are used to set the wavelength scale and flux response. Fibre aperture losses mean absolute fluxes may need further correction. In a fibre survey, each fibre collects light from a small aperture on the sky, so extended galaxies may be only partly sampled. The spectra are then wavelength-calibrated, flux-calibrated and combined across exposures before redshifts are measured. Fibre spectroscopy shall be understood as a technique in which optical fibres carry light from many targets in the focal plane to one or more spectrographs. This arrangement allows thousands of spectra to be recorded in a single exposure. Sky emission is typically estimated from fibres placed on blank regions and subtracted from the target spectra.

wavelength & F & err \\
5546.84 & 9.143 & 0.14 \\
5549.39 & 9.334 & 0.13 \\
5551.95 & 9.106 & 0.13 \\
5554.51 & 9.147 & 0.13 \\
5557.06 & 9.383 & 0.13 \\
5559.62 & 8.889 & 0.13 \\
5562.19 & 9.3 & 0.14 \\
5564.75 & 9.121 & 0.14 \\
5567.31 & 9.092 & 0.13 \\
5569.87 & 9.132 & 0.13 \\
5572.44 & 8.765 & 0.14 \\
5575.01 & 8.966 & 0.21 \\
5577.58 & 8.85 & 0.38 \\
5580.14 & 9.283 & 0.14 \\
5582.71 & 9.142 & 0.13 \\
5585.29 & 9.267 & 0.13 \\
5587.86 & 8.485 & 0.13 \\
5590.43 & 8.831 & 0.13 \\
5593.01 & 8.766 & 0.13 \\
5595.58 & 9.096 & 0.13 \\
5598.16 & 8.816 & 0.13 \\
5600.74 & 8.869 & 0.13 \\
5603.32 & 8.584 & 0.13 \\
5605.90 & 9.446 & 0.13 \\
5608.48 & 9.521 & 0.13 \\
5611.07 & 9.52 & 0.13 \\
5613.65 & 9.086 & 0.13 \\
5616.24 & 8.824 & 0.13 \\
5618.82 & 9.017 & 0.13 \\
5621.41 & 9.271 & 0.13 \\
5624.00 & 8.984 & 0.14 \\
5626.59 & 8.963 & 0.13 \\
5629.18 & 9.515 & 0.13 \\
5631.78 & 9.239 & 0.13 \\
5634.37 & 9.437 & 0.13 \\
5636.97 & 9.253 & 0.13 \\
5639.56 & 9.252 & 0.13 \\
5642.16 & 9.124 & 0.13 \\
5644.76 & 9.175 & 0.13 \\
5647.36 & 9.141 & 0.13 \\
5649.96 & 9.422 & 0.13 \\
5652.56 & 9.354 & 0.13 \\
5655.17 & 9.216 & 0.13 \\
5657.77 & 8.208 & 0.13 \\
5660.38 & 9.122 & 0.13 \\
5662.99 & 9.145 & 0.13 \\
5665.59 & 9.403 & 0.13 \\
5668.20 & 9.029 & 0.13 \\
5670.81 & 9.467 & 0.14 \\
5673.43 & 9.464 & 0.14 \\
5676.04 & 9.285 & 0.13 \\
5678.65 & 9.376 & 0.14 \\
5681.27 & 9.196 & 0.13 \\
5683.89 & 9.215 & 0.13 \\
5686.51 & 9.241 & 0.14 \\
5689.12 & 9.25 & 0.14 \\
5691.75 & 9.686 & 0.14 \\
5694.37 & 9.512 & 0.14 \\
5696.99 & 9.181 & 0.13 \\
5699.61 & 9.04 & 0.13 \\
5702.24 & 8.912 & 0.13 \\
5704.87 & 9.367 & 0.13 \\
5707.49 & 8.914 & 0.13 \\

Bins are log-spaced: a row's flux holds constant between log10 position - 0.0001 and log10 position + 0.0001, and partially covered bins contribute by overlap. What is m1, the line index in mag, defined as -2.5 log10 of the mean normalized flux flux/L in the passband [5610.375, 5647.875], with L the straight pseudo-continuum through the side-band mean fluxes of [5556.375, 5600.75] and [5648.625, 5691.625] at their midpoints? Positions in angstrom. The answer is -0.007 mag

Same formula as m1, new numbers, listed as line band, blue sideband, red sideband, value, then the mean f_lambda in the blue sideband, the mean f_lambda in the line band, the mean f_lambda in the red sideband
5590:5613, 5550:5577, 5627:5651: 0.014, 9.09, 9.06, 9.27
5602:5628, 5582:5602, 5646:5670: -0.017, 8.9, 9.12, 9.12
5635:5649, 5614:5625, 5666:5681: -0.007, 9.03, 9.21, 9.32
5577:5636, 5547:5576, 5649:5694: 0.010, 9.11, 9.08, 9.24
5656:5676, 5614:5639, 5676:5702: 0.013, 9.17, 9.13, 9.28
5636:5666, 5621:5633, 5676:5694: 0.012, 9.18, 9.14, 9.33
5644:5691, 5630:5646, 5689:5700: 0.012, 9.25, 9.21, 9.37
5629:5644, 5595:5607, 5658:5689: -0.023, 8.94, 9.28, 9.23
